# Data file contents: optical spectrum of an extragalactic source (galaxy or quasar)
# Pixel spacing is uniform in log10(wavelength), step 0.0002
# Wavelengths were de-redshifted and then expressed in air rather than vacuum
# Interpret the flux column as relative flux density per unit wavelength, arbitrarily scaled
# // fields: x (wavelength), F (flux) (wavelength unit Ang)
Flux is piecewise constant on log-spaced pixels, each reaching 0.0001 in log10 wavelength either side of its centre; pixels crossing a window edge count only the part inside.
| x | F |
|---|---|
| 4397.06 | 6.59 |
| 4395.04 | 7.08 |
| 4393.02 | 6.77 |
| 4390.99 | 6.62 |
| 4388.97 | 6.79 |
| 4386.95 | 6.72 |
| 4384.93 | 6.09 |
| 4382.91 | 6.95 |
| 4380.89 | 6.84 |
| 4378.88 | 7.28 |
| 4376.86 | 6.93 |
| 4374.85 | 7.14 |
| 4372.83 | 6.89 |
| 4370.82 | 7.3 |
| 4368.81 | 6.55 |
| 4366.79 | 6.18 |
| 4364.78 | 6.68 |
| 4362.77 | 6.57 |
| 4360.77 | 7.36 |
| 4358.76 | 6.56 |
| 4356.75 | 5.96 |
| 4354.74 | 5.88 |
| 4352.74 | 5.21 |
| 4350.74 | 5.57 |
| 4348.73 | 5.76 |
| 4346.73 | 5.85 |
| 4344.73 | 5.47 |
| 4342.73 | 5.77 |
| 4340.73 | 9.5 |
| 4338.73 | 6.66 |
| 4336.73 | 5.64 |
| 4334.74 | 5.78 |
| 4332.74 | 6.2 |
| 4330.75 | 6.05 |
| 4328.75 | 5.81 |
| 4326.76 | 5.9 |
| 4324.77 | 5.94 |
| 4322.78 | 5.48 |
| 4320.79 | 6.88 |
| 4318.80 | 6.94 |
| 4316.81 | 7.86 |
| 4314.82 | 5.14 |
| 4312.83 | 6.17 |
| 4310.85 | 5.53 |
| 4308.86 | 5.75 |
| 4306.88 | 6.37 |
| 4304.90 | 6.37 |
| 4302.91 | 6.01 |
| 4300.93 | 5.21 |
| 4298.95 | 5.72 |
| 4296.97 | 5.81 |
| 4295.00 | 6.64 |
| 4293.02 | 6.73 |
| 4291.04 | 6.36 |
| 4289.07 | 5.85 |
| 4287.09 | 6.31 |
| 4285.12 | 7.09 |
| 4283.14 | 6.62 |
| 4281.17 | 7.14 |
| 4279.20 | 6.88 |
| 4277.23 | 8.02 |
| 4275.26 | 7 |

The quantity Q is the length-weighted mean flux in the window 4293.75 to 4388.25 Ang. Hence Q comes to 6.32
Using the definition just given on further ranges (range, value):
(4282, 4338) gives 6.15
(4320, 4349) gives 6.19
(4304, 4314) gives 6.02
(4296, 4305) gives 5.77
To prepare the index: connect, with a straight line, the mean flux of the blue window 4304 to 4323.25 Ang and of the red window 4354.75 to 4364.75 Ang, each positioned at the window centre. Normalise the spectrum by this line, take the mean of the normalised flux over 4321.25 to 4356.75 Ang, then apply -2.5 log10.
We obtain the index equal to 0.07 mag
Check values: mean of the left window 6.27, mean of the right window 6.55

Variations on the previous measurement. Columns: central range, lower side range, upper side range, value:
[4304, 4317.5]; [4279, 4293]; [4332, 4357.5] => 0.044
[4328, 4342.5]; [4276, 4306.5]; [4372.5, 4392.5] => 0.023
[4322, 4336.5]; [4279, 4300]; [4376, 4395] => 0.125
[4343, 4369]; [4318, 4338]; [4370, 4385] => 0.083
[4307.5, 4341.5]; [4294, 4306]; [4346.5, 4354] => -0.092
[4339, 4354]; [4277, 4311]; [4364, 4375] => 0.076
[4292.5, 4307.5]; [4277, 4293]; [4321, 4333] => 0.063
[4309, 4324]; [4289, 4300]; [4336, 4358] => -0.013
